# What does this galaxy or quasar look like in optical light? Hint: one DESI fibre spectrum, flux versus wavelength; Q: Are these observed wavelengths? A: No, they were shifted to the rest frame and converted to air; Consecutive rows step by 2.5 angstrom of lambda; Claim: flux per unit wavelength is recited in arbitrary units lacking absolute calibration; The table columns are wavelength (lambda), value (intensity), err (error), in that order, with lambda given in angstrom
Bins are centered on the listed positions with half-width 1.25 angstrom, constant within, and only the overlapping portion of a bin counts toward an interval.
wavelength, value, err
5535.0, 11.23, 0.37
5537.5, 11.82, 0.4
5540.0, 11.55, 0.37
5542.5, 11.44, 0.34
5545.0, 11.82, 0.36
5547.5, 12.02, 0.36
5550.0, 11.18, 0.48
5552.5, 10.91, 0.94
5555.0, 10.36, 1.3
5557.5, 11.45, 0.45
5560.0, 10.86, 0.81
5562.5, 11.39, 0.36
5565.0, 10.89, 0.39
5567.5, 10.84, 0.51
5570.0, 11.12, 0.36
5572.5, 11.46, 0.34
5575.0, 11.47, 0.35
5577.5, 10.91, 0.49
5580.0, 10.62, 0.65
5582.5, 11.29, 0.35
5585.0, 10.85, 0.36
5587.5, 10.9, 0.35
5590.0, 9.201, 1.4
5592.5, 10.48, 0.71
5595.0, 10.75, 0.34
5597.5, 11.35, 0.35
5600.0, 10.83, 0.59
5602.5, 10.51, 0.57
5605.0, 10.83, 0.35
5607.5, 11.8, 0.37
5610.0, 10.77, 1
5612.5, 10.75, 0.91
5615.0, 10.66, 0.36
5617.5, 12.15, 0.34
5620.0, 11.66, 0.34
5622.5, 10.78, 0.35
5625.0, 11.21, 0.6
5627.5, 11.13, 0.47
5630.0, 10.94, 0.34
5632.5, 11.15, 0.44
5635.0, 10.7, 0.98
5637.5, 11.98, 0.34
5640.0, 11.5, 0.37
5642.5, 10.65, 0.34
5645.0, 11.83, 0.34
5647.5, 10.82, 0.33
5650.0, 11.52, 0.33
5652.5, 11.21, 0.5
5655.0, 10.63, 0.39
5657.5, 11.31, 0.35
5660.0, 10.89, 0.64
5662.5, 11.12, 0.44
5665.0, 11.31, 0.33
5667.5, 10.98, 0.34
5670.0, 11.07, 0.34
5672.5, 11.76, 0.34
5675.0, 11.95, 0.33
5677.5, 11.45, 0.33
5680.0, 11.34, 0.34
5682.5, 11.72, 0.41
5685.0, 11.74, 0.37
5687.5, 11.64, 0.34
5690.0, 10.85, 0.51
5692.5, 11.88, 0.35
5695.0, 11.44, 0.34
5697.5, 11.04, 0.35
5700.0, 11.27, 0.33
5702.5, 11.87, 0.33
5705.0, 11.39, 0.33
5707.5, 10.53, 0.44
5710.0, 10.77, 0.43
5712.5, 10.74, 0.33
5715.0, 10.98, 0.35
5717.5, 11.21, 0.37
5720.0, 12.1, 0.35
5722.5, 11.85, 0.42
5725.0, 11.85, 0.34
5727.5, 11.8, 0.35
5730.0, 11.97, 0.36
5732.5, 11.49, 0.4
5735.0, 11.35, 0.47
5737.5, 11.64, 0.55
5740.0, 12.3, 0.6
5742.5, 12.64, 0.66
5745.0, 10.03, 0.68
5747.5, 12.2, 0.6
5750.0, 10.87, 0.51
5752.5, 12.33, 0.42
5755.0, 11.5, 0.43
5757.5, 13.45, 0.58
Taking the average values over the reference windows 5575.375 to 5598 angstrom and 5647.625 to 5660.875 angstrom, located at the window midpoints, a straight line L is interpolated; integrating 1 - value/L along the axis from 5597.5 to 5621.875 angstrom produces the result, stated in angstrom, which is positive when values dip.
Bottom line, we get -0.60 angstrom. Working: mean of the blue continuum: 10.7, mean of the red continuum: 11.1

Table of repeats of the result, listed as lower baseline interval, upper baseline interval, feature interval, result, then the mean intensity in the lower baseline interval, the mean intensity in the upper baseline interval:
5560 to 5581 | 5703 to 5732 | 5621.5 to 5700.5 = 0.0 angstrom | 11.1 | 11.4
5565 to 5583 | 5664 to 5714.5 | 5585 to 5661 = 1.1 angstrom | 11.1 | 11.3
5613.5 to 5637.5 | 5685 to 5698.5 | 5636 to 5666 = 0.1 angstrom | 11.2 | 11.4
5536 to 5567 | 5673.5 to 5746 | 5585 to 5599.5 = 1.0 angstrom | 11.3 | 11.5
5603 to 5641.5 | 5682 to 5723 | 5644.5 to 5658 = 0.1 angstrom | 11.2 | 11.3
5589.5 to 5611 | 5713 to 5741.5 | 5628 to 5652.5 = -0.4 angstrom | 10.8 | 11.7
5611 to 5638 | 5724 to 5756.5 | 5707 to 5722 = 0.6 angstrom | 11.2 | 11.7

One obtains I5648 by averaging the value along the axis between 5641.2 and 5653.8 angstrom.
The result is 11.2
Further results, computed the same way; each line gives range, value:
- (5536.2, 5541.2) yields 11.7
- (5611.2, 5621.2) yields 11.3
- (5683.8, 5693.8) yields 11.5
